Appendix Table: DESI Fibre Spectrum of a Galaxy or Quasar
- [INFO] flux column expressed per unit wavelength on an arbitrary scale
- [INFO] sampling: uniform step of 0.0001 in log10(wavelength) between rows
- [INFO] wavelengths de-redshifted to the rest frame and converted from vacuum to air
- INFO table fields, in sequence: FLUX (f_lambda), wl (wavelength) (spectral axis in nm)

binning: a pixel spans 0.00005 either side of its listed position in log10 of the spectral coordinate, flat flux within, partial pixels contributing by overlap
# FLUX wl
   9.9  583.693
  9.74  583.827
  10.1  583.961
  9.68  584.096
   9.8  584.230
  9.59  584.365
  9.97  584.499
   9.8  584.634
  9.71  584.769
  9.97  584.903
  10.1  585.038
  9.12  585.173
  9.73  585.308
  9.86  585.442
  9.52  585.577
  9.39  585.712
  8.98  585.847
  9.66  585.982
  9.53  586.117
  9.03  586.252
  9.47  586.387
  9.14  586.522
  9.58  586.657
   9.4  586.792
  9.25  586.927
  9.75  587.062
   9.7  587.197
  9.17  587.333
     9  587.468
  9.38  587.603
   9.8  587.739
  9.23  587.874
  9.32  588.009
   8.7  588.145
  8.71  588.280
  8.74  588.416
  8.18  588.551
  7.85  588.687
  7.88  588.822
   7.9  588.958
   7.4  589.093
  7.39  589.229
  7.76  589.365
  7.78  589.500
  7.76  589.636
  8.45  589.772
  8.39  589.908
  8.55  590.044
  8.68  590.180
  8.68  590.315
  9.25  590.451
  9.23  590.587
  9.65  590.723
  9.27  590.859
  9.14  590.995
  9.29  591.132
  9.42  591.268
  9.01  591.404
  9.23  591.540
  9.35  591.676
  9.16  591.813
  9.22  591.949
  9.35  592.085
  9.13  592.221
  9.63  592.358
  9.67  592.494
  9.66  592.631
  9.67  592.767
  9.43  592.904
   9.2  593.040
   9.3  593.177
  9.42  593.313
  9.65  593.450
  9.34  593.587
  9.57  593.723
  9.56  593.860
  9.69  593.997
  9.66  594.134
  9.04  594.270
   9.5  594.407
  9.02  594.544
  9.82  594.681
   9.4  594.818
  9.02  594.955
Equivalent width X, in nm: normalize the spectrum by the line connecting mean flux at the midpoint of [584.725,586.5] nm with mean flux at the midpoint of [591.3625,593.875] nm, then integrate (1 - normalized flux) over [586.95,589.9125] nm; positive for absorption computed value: 0.284 nm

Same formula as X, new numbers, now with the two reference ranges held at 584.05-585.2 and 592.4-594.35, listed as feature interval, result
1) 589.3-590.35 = 0.15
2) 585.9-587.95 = 0.06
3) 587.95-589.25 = 0.19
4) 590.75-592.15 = 0.04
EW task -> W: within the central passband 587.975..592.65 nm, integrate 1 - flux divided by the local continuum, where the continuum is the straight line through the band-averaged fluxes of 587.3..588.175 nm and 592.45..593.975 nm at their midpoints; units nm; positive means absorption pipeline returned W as 0.31 nm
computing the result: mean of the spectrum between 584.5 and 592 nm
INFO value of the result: 9.04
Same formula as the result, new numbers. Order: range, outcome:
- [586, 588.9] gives 9.09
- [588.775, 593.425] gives 8.9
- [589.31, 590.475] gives 8.34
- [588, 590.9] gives 8.41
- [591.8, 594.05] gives 9.46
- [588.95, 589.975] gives 7.85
